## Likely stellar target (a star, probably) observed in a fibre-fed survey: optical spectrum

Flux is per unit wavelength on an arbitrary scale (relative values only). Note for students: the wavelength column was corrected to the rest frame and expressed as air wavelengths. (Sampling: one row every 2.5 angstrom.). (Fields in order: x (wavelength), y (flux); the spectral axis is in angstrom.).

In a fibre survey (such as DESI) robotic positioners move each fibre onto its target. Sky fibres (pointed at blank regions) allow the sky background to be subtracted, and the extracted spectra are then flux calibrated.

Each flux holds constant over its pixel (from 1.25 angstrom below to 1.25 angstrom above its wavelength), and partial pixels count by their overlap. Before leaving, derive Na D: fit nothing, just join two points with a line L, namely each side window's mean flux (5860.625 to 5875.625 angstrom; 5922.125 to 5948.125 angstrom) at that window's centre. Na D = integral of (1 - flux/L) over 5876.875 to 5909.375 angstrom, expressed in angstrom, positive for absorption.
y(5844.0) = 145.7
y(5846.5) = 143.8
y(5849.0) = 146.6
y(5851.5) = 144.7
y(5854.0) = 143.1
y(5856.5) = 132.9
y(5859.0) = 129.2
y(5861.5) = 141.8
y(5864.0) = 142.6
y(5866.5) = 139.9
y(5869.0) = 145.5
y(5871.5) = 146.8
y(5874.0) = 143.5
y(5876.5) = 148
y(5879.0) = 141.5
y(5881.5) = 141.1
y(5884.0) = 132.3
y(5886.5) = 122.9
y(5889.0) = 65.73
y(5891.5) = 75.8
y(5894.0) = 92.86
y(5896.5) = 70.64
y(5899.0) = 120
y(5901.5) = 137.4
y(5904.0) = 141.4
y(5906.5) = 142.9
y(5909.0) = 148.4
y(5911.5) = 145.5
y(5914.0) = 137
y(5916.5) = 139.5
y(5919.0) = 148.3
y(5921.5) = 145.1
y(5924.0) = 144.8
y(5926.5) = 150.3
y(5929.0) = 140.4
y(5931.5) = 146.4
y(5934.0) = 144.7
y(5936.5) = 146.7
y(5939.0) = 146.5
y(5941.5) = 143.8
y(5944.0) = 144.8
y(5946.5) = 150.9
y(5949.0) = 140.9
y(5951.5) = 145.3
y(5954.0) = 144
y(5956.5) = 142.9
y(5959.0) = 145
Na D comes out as 6.0 angstrom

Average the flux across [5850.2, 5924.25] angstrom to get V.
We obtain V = 132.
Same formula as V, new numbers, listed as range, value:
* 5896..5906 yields 123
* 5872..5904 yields 118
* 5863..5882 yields 144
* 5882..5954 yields 133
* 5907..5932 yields 144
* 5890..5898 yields 80.6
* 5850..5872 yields 141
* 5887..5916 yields 117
